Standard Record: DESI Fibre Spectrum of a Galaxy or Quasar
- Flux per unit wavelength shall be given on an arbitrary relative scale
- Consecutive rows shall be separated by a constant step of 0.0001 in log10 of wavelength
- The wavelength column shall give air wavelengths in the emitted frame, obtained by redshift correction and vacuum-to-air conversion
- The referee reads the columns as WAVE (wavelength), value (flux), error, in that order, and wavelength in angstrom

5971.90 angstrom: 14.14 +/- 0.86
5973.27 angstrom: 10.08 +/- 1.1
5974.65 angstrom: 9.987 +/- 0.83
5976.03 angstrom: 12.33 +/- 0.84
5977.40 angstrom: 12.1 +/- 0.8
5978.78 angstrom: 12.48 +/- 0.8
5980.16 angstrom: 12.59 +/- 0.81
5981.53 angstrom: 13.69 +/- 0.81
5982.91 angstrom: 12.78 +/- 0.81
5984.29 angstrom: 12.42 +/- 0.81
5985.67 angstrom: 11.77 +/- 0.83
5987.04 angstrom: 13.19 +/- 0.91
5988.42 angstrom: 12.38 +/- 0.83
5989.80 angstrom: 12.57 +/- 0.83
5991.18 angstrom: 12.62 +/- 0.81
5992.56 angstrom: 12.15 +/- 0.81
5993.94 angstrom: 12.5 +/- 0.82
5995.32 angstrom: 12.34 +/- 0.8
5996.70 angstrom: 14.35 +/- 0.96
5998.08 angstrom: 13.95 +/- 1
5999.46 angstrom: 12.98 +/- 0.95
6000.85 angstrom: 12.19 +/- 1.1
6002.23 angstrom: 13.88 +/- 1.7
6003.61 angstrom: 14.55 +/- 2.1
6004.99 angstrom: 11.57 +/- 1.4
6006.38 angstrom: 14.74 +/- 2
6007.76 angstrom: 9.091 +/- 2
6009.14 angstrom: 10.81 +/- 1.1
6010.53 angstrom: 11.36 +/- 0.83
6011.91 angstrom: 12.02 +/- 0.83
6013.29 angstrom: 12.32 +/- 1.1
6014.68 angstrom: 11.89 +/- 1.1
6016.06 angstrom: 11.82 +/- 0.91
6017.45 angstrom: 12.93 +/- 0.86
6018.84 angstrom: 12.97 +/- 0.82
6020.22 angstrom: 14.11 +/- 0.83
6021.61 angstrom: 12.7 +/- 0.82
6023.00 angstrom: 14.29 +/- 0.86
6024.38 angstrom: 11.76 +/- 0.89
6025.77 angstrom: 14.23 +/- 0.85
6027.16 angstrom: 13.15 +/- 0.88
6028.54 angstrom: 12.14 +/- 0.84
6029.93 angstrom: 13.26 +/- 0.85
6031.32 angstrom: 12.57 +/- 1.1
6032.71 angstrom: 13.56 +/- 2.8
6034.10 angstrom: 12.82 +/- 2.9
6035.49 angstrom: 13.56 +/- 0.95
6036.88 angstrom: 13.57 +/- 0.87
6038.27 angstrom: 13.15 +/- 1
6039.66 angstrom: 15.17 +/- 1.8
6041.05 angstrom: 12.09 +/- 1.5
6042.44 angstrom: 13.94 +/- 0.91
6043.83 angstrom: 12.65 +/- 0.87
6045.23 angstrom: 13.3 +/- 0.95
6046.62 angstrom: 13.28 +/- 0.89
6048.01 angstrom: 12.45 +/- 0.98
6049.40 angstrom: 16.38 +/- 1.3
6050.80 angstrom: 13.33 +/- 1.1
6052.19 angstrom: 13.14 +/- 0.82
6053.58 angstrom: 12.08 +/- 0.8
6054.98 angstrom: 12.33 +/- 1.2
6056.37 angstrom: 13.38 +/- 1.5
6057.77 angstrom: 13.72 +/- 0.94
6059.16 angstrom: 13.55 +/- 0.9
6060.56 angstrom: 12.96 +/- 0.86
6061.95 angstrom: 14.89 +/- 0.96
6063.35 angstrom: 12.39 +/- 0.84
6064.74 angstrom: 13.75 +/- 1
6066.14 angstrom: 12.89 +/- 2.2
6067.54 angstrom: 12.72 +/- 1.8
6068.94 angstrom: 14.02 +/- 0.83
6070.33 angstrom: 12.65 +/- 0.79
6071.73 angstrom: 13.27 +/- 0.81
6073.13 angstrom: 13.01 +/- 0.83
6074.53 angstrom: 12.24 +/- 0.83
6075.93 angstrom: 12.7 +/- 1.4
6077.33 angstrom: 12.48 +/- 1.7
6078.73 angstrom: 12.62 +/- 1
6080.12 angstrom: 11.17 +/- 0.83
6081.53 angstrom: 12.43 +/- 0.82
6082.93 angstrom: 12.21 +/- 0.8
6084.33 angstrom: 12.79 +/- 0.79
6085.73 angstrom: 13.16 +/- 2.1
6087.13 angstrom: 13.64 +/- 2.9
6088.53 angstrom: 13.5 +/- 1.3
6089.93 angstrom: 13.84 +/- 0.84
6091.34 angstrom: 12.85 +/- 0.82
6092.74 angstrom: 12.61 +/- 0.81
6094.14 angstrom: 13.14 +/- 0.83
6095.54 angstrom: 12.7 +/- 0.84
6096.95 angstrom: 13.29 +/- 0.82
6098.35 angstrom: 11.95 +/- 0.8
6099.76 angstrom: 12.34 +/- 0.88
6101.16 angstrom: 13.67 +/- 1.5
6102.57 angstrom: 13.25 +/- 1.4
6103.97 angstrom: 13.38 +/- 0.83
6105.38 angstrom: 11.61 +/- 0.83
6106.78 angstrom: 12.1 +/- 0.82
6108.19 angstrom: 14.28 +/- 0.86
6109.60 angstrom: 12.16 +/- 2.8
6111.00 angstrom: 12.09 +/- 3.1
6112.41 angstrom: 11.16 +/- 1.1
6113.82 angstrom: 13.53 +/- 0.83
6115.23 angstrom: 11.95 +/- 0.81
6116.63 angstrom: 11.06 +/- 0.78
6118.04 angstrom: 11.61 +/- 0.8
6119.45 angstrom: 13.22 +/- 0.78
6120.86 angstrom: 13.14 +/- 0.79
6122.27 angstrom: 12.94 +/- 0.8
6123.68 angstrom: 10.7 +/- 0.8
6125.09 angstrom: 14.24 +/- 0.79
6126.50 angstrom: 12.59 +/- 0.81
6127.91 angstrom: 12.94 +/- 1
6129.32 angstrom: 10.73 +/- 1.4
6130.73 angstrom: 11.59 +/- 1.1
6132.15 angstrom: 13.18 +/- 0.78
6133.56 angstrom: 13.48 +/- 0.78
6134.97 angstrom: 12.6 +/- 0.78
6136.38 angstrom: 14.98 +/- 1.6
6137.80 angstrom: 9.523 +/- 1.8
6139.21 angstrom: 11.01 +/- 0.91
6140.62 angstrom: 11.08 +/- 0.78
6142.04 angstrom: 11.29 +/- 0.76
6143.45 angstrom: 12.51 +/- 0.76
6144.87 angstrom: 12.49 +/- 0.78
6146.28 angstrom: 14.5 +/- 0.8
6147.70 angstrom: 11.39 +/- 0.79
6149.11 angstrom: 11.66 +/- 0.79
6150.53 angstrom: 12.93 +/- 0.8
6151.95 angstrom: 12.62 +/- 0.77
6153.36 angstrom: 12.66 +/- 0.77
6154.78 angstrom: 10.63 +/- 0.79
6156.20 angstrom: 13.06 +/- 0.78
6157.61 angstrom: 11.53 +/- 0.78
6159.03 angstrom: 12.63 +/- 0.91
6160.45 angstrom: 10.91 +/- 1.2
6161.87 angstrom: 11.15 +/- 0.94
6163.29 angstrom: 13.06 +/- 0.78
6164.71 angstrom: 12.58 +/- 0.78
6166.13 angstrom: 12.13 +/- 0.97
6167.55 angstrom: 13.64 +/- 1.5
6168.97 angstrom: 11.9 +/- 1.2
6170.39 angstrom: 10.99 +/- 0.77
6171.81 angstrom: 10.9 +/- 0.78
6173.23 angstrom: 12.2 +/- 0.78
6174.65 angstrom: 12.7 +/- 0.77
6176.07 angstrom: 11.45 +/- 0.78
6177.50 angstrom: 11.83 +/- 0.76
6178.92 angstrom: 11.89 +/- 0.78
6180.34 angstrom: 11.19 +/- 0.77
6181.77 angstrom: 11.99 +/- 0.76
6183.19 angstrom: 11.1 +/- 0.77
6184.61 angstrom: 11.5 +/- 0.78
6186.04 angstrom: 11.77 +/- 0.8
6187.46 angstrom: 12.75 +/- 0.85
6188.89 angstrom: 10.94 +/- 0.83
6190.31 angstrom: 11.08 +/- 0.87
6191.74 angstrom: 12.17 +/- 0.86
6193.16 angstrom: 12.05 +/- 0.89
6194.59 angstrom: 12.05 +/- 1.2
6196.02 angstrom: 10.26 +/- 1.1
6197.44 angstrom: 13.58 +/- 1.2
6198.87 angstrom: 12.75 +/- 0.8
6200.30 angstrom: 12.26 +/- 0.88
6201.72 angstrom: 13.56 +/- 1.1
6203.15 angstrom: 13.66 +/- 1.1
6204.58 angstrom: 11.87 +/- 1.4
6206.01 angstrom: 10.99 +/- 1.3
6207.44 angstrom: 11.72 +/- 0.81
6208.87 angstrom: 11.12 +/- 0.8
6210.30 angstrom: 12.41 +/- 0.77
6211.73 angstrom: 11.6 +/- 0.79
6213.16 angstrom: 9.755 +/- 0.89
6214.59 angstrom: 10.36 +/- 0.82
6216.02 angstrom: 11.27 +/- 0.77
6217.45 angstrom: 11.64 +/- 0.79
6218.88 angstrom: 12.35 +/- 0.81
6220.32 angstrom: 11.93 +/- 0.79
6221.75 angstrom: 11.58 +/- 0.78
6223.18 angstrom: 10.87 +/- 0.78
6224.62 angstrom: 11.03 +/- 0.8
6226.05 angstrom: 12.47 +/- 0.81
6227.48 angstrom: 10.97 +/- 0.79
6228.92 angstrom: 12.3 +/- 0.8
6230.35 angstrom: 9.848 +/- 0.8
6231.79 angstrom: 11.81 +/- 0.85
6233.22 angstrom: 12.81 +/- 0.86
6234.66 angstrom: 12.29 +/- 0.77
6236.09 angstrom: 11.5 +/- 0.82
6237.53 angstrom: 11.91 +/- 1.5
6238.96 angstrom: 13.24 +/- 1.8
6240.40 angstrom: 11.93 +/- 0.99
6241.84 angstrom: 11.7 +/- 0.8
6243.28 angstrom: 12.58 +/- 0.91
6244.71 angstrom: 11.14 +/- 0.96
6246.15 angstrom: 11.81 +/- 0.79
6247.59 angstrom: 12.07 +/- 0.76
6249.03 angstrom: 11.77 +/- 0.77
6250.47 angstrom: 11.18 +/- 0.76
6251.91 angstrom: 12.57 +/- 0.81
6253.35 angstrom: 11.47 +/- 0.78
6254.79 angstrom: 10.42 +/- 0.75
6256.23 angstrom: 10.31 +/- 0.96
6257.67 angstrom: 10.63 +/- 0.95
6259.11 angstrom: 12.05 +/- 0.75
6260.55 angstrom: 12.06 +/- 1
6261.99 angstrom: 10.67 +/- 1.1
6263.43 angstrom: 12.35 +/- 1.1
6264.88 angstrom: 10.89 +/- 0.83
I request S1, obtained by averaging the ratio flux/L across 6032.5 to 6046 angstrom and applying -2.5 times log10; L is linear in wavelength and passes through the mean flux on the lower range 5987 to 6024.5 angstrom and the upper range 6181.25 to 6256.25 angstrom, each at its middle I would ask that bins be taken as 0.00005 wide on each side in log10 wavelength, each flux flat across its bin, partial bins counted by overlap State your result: -0.073 mag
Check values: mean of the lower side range 12.6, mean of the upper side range 11.7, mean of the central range 13.4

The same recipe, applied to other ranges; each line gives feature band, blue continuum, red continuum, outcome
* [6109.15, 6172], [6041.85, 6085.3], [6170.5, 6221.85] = 0.009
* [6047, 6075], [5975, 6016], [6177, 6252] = -0.083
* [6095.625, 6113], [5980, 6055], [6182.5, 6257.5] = -0.019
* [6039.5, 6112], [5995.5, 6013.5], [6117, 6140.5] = -0.047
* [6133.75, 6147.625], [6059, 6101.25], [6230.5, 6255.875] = 0.025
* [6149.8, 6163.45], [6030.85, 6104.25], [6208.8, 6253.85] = 0.022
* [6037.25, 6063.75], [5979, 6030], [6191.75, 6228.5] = -0.076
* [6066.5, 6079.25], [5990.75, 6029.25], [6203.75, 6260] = -0.041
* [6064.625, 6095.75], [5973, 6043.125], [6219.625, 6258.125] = -0.043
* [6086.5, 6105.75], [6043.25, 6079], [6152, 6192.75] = -0.020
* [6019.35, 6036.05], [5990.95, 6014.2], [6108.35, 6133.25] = -0.057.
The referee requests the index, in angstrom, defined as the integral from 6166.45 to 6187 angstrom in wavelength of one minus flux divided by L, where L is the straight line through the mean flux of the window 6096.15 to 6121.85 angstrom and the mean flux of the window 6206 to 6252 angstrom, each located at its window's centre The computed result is 0.40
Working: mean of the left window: 12.5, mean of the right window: 11.6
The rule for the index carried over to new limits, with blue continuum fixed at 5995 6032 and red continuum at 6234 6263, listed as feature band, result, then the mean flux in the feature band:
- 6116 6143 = 0.0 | 12.2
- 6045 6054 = -0.6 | 13.5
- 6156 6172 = 0.0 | 12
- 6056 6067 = -0.8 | 13.4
